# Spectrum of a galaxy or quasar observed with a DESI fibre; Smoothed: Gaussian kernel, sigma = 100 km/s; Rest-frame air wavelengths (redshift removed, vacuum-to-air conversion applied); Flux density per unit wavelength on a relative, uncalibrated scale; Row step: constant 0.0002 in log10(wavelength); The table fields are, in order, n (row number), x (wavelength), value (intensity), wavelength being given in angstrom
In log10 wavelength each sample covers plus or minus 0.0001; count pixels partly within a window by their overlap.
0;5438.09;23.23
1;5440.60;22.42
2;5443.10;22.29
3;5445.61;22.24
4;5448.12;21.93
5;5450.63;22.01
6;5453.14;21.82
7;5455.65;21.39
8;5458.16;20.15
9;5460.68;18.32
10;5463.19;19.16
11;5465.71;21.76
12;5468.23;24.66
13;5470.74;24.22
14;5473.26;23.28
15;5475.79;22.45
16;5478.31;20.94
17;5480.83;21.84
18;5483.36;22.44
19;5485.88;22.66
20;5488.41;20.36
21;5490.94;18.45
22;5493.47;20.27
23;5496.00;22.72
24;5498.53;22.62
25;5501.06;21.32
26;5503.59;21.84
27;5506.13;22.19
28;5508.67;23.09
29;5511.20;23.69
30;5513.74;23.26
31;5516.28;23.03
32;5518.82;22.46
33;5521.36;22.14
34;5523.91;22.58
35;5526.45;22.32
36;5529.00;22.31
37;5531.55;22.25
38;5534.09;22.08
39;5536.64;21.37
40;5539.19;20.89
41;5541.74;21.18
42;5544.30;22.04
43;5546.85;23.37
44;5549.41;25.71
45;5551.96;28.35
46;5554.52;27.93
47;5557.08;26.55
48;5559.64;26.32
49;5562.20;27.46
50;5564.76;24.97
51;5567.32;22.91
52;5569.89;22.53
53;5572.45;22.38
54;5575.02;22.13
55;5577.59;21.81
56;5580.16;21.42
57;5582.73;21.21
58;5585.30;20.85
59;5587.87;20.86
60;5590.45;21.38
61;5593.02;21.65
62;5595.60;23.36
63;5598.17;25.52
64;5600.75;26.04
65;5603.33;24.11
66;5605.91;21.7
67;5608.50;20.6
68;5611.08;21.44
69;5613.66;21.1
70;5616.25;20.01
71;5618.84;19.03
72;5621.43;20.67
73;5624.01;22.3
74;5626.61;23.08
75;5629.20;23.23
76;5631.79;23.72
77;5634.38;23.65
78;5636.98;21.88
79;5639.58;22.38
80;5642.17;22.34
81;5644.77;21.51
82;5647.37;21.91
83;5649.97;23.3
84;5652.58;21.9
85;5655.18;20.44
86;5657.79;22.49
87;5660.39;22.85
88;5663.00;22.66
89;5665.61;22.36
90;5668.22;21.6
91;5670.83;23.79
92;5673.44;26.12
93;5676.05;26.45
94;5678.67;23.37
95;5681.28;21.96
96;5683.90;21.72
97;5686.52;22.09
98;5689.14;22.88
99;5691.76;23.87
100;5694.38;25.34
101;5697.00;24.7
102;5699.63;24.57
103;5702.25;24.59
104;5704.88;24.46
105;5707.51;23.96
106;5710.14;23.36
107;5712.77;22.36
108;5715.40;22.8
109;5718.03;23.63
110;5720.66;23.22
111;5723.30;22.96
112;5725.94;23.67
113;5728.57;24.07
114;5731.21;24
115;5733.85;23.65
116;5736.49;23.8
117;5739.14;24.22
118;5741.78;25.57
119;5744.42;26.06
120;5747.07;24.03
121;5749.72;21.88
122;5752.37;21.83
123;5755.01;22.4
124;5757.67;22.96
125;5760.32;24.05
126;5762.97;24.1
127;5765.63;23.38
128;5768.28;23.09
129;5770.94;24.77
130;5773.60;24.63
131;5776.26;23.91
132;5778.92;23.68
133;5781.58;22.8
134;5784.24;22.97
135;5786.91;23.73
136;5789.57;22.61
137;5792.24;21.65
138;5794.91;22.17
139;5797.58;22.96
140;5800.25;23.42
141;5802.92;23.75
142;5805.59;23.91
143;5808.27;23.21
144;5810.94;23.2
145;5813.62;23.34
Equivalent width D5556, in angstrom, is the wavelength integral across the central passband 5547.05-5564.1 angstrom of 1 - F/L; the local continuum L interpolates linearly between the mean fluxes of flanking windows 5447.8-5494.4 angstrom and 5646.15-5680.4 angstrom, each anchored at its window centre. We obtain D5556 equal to -3.5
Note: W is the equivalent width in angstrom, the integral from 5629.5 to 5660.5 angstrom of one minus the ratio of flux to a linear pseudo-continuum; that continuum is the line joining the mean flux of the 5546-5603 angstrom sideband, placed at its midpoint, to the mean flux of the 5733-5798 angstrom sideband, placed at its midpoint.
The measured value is 1.8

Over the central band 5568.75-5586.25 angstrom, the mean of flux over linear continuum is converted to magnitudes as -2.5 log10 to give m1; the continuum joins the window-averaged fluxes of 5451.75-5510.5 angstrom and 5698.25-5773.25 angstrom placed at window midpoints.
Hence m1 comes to 0.03 mag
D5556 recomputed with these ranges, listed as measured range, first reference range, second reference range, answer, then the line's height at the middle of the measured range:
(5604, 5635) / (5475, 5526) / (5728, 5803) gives 1.3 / 22.7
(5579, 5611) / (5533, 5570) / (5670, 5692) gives 2.3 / 24.1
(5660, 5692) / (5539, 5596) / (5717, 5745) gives 0.8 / 23.8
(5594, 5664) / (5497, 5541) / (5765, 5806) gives 1.2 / 22.7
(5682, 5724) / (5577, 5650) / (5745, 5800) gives -1.4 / 22.7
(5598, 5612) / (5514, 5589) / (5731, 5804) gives 0.1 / 23.2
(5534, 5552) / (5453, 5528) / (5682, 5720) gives -0.4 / 22.3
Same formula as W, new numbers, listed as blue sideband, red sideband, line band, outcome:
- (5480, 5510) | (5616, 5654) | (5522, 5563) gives -3.8 angstrom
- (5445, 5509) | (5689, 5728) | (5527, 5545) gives 0.4 angstrom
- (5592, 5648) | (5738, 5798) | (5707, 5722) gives -0.1 angstrom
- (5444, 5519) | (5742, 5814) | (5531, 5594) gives -2.6 angstrom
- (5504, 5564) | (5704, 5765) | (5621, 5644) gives 0.9 angstrom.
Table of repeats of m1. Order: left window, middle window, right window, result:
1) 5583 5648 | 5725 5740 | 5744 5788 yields -0.03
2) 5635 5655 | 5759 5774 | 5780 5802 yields -0.06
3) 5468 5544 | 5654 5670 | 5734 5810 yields 0.04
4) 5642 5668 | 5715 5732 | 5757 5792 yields -0.03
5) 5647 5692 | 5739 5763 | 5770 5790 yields -0.01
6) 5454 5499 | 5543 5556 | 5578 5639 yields -0.17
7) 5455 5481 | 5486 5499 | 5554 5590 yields 0.06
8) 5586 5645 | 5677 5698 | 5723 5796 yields -0.02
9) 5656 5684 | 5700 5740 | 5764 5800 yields -0.02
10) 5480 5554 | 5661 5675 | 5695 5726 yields 0.00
